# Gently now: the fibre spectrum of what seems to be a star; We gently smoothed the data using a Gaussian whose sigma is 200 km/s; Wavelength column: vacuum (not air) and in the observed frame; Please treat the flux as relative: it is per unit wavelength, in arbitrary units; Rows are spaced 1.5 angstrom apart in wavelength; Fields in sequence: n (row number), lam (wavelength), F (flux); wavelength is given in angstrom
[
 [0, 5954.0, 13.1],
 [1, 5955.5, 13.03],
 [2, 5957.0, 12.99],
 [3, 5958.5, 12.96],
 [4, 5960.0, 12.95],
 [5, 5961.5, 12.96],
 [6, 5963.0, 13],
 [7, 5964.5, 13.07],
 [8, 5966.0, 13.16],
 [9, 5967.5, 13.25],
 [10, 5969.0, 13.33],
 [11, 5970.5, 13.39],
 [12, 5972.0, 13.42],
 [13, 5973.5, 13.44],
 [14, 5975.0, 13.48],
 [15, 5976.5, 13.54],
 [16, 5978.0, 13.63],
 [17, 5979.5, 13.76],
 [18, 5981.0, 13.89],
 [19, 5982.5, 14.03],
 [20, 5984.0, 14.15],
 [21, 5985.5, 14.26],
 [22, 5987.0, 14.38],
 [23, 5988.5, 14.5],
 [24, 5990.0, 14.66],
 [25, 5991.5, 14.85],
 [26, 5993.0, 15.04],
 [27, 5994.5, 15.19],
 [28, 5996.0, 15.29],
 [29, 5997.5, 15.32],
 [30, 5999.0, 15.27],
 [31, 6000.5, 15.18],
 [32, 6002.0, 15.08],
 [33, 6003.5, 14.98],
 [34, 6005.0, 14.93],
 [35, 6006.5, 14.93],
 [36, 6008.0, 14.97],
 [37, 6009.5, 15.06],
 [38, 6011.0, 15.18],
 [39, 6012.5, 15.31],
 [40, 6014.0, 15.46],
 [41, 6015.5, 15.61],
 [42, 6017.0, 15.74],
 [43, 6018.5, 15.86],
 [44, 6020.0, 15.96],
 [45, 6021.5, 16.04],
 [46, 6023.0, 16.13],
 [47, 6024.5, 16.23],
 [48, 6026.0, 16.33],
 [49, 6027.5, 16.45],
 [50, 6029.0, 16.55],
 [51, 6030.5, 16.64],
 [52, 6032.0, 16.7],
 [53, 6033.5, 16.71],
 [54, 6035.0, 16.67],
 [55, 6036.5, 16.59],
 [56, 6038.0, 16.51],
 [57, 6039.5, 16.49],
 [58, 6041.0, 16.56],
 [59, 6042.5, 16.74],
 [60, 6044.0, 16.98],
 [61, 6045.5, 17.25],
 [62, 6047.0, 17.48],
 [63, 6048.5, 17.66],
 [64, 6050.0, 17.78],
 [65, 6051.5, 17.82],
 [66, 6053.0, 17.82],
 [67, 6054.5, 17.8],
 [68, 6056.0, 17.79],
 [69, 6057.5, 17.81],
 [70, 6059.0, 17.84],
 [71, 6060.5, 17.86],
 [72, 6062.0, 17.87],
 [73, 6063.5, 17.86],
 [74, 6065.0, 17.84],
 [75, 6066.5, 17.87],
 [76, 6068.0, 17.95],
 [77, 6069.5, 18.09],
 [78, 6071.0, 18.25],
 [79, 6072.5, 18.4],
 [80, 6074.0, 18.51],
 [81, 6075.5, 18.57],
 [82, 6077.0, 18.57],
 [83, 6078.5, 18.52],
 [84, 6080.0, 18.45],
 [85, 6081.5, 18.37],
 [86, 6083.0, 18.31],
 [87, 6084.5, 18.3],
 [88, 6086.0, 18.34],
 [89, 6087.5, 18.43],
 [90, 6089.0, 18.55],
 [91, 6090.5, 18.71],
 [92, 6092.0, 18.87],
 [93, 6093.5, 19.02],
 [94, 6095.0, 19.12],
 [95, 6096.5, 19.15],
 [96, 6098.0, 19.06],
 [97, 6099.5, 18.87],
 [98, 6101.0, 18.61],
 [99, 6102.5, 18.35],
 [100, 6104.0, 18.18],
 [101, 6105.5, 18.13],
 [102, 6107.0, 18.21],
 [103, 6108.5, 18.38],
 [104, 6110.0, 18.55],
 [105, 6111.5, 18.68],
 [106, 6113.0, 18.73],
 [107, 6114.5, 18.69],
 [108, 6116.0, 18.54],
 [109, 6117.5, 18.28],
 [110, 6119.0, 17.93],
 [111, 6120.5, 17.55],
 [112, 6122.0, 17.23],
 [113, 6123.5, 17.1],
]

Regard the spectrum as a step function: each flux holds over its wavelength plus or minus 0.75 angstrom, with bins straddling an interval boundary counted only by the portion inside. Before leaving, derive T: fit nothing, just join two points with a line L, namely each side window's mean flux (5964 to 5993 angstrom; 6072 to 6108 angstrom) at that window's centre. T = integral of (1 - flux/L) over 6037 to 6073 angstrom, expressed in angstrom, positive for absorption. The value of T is -1.1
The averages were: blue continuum 13.8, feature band 17.6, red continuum 18.6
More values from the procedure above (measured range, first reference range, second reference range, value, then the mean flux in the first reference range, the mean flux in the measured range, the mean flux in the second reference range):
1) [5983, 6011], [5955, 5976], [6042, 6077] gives -0.3 angstrom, 13.2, 14.9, 17.8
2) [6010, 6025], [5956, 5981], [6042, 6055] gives 0.1 angstrom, 13.3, 15.7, 17.5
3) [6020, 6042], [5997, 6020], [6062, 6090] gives -0.2 angstrom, 15.3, 16.5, 18.3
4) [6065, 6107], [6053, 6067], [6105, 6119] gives -0.8 angstrom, 17.8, 18.5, 18.4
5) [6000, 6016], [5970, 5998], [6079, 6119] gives 0.0 angstrom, 14.2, 15.1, 18.6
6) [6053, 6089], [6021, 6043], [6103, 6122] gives -1.7 angstrom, 16.5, 18.2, 18.3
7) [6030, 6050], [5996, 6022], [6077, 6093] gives -0.3 angstrom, 15.3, 16.9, 18.5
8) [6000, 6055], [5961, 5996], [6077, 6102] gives -0.9 angstrom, 13.9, 16.3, 18.7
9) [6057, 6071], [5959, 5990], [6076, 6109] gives -0.4 angstrom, 13.6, 17.9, 18.6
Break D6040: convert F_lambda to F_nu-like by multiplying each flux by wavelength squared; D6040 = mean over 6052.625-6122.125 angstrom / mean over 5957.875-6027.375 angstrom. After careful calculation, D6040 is 1.30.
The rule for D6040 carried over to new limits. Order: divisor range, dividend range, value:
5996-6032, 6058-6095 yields 1.20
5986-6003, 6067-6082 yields 1.26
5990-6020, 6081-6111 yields 1.26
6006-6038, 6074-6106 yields 1.19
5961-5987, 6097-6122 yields 1.42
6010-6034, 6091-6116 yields 1.19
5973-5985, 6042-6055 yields 1.30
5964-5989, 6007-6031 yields 1.17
